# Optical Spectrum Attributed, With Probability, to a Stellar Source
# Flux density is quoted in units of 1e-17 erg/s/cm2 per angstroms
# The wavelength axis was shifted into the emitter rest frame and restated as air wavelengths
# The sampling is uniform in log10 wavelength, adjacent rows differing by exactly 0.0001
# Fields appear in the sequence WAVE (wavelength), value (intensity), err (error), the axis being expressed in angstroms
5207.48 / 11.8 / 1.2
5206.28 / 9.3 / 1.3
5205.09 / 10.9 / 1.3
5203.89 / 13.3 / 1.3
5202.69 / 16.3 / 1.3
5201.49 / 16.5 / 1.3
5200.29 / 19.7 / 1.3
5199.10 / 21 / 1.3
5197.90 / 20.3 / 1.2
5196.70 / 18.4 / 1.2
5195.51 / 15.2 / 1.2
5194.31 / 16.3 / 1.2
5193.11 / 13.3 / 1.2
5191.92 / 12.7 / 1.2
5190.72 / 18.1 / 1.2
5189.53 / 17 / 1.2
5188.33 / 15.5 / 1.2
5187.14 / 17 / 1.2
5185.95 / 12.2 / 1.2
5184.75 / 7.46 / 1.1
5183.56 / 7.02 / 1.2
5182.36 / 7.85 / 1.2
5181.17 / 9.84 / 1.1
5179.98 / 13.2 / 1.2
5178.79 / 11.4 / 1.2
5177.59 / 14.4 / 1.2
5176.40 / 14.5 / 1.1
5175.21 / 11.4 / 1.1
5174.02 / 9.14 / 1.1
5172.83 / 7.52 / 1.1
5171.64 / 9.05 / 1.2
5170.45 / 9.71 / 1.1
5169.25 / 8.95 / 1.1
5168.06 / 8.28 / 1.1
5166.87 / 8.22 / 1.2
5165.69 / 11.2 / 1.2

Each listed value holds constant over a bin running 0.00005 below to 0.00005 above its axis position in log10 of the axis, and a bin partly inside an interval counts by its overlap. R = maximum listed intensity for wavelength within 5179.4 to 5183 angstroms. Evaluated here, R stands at 13.2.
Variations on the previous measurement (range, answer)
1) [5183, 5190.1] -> 17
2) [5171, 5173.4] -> 9.05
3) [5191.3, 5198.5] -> 20.3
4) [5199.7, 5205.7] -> 19.7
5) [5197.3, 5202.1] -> 21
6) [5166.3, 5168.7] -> 8.28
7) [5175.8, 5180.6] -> 14.5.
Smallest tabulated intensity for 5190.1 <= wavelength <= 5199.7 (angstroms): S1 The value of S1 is 12.7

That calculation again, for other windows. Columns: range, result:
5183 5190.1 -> 7.02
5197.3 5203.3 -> 16.3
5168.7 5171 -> 8.95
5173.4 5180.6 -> 9.14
